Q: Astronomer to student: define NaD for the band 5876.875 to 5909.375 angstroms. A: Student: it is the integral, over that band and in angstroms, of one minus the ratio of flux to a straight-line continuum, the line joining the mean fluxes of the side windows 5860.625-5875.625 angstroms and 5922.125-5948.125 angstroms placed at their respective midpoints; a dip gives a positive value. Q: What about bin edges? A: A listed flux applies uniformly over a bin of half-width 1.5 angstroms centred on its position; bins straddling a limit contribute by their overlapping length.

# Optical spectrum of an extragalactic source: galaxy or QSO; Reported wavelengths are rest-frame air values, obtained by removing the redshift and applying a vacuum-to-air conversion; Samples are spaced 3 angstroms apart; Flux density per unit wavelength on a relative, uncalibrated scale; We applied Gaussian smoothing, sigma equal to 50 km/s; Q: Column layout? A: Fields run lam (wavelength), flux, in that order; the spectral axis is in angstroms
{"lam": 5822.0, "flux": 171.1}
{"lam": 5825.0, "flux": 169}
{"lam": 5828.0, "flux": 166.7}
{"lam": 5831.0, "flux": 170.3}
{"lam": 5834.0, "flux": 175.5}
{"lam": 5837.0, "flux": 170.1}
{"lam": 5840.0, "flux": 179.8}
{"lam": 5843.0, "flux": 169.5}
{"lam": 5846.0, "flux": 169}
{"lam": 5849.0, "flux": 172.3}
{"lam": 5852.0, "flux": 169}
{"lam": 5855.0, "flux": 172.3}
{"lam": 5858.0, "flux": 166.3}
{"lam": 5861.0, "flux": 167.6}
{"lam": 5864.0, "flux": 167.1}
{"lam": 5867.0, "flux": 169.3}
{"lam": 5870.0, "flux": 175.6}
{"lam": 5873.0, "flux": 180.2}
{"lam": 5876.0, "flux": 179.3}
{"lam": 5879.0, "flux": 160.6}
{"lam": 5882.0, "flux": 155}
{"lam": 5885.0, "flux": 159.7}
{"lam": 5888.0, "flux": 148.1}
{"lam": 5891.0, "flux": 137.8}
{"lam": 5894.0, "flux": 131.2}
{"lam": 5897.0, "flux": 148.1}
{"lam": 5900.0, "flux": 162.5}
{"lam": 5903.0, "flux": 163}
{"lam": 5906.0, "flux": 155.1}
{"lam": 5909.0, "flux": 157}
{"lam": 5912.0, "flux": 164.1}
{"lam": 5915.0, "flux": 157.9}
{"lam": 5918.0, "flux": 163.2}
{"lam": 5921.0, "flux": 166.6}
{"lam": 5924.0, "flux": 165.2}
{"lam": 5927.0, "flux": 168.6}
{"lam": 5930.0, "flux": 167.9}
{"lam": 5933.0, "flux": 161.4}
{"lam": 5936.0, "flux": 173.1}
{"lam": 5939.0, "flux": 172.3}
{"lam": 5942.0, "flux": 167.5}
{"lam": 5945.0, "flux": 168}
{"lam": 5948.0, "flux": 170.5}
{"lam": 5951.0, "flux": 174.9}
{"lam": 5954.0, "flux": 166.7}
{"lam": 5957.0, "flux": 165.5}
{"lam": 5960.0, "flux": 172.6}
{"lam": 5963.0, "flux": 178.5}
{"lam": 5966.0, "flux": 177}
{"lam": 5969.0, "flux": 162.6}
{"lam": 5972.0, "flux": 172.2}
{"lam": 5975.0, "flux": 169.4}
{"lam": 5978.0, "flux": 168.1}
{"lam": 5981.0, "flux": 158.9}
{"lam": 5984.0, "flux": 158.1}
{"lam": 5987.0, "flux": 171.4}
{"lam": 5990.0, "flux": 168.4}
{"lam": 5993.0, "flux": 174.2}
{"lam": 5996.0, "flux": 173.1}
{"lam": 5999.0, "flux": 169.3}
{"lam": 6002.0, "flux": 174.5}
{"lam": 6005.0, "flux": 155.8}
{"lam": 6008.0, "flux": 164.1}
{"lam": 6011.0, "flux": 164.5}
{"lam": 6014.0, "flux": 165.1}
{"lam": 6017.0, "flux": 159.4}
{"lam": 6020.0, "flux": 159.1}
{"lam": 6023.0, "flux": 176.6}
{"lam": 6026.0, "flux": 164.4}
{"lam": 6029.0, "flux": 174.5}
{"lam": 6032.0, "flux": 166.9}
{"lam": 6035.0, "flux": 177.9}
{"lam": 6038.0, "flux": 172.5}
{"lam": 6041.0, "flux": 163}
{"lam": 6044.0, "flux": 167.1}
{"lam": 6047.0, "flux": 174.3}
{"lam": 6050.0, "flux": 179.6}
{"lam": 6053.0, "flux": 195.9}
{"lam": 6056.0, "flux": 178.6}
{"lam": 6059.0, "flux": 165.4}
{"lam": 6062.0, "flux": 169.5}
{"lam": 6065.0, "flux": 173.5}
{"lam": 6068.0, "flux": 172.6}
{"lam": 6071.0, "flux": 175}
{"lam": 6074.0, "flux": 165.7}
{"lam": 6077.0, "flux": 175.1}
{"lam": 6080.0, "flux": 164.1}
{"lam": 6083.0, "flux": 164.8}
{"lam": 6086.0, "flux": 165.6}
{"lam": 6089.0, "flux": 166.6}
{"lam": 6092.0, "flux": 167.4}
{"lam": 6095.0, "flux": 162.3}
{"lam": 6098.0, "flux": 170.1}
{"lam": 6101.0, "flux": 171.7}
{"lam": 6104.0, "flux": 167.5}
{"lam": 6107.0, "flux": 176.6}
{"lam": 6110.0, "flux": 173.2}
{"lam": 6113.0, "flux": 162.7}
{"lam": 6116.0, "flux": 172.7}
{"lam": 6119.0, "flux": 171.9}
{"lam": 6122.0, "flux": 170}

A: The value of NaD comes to 3.5 angstroms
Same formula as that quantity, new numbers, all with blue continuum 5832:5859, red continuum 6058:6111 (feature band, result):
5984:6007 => 0.2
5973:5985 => 0.4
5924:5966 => 0.2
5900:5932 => 1.5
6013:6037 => 0.2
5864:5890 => 0.9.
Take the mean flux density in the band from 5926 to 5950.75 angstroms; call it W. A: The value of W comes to 169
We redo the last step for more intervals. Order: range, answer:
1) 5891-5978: 165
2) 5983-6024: 167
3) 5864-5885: 169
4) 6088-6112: 169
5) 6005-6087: 170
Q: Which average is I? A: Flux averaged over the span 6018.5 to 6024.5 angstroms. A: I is 168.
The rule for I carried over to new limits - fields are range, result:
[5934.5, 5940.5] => 173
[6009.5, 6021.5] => 162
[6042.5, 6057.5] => 179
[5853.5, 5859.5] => 169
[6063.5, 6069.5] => 173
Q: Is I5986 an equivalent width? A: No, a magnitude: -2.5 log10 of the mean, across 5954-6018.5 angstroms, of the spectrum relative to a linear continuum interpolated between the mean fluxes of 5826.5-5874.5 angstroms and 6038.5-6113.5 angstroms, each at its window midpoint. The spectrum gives 0.02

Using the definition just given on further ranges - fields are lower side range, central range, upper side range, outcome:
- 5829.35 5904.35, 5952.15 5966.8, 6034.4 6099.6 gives -0.03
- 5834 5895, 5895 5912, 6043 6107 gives 0.06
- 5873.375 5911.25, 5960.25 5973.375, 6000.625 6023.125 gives -0.08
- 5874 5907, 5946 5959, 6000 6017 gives -0.06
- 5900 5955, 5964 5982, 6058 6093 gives -0.01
